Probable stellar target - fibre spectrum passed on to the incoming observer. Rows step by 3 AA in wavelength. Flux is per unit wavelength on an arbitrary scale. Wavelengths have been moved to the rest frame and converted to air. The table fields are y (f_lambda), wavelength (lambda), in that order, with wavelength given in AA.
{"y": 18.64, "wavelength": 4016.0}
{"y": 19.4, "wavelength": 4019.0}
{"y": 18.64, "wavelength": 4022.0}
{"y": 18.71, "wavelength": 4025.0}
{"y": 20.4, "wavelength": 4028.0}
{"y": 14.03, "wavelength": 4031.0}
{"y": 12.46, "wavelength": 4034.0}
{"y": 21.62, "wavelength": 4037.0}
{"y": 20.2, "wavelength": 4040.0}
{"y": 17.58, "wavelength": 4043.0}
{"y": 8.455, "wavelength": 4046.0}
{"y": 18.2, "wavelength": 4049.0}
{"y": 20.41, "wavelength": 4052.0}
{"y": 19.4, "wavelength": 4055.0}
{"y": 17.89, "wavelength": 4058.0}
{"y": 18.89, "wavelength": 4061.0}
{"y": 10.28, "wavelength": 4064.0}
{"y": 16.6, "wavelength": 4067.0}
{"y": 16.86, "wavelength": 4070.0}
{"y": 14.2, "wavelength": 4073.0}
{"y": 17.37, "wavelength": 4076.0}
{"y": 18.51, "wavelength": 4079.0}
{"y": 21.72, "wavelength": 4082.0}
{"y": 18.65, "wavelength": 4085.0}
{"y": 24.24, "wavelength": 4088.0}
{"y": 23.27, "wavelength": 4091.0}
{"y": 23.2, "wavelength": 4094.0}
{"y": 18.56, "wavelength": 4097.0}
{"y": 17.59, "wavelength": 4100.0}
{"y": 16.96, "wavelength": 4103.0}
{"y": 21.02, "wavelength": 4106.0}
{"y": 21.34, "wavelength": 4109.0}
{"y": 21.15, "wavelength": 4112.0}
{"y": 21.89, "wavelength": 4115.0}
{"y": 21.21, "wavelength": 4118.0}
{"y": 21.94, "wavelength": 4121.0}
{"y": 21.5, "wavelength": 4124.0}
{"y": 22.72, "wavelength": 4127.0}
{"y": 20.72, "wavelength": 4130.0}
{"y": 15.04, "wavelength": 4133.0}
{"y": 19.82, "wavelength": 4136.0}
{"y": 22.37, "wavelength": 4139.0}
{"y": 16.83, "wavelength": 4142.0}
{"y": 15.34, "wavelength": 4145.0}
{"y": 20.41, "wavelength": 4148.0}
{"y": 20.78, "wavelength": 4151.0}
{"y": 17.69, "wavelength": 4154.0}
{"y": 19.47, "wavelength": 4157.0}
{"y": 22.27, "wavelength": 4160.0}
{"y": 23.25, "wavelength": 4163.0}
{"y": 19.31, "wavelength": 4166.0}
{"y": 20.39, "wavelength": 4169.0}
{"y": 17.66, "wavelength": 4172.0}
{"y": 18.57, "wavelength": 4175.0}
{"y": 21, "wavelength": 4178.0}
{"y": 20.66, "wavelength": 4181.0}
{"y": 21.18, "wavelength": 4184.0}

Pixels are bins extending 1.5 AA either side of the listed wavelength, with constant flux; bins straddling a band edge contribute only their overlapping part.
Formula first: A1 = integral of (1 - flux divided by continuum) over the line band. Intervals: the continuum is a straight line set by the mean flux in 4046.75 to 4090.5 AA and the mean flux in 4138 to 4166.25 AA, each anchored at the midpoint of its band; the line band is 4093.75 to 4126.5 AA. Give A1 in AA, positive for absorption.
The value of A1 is -2.9 AA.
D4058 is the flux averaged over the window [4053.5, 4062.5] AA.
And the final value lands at 18.7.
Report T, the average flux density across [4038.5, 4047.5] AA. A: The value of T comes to 15.4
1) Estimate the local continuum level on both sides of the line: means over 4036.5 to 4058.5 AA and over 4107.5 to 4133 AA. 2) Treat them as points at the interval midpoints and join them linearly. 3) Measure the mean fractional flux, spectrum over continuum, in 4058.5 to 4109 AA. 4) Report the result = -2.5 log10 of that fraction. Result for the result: 0.05 mag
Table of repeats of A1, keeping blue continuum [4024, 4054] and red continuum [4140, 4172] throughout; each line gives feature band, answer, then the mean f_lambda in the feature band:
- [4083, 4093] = -2.15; 22.1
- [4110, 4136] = -2.56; 20.7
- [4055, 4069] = 1.06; 16.3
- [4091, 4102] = -1.07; 20.1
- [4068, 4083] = 0.32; 17.6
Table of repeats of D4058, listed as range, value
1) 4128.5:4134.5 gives 17.9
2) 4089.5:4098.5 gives 21.7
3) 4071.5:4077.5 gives 15.8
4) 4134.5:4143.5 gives 19.7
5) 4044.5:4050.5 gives 13.3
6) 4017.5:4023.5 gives 19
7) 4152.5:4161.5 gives 19.8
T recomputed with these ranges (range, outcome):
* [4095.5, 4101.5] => 18.1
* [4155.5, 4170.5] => 20.9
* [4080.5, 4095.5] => 22.2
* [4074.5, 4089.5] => 20.1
